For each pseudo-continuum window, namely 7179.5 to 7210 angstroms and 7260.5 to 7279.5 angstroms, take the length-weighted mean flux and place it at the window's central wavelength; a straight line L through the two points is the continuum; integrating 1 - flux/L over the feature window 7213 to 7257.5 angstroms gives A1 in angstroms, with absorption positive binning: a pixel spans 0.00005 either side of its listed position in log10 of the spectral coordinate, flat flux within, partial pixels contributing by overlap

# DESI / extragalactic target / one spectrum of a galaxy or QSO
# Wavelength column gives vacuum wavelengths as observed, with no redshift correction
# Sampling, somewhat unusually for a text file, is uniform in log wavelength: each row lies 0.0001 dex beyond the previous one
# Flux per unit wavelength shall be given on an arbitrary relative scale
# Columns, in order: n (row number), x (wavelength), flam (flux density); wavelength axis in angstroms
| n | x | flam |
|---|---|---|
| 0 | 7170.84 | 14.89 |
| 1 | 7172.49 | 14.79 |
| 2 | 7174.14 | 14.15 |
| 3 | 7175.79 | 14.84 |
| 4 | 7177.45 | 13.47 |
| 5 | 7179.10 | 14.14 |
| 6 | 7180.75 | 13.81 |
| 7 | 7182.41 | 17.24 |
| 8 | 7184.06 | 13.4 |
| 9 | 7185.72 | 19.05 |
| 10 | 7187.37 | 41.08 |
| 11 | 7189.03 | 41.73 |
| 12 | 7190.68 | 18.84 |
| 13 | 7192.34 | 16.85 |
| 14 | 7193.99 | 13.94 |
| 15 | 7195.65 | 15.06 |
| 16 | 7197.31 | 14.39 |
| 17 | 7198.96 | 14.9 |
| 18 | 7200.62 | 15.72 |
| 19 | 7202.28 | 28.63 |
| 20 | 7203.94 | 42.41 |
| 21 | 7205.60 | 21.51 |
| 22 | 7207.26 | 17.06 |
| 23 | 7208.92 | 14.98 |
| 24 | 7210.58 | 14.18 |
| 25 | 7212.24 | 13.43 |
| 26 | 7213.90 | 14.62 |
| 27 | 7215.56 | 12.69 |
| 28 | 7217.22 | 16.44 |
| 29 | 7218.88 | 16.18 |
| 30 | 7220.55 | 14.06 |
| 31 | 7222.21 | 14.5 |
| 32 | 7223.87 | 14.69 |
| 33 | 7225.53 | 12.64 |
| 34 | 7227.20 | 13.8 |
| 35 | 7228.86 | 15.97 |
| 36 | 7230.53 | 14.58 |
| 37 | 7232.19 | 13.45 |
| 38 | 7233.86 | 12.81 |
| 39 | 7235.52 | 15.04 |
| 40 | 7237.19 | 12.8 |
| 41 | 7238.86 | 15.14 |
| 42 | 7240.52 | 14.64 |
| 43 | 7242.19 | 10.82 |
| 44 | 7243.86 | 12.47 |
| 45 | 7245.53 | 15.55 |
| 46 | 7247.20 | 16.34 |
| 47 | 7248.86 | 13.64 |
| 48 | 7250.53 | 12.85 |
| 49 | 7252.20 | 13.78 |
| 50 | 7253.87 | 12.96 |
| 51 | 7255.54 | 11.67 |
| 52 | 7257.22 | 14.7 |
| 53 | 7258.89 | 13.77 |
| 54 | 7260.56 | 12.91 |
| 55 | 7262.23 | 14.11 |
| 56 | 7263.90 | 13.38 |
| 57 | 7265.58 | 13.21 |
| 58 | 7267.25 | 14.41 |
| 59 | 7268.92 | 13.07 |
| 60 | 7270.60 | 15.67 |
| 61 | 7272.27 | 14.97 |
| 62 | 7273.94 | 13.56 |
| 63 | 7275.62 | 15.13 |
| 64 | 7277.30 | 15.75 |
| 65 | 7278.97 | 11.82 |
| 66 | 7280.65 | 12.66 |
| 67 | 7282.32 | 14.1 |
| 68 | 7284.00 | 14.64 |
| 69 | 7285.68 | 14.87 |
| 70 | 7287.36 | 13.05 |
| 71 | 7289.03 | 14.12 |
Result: 8.3 angstroms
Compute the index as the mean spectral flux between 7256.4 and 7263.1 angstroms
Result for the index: 13.9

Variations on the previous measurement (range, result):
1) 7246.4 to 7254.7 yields 13.9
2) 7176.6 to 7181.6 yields 13.8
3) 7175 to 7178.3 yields 14.1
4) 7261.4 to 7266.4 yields 13.6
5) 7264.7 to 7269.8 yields 13.6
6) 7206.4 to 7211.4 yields 15.4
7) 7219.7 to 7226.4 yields 14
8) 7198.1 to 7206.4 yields 24.6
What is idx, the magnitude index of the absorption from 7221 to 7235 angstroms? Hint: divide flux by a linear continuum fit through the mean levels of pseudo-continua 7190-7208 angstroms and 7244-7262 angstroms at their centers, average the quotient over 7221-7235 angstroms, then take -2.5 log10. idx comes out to 0.18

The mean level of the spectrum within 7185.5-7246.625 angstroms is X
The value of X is 17.4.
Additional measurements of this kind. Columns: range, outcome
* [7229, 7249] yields 14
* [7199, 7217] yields 19.2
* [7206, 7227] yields 14.7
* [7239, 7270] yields 13.6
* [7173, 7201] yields 18.4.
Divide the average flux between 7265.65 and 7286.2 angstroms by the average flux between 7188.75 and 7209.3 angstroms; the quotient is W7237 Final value 0.7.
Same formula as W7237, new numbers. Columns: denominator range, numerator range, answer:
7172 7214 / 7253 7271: 0.71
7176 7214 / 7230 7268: 0.70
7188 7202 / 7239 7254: 0.70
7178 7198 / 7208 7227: 0.72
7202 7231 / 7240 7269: 0.79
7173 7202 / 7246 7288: 0.75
